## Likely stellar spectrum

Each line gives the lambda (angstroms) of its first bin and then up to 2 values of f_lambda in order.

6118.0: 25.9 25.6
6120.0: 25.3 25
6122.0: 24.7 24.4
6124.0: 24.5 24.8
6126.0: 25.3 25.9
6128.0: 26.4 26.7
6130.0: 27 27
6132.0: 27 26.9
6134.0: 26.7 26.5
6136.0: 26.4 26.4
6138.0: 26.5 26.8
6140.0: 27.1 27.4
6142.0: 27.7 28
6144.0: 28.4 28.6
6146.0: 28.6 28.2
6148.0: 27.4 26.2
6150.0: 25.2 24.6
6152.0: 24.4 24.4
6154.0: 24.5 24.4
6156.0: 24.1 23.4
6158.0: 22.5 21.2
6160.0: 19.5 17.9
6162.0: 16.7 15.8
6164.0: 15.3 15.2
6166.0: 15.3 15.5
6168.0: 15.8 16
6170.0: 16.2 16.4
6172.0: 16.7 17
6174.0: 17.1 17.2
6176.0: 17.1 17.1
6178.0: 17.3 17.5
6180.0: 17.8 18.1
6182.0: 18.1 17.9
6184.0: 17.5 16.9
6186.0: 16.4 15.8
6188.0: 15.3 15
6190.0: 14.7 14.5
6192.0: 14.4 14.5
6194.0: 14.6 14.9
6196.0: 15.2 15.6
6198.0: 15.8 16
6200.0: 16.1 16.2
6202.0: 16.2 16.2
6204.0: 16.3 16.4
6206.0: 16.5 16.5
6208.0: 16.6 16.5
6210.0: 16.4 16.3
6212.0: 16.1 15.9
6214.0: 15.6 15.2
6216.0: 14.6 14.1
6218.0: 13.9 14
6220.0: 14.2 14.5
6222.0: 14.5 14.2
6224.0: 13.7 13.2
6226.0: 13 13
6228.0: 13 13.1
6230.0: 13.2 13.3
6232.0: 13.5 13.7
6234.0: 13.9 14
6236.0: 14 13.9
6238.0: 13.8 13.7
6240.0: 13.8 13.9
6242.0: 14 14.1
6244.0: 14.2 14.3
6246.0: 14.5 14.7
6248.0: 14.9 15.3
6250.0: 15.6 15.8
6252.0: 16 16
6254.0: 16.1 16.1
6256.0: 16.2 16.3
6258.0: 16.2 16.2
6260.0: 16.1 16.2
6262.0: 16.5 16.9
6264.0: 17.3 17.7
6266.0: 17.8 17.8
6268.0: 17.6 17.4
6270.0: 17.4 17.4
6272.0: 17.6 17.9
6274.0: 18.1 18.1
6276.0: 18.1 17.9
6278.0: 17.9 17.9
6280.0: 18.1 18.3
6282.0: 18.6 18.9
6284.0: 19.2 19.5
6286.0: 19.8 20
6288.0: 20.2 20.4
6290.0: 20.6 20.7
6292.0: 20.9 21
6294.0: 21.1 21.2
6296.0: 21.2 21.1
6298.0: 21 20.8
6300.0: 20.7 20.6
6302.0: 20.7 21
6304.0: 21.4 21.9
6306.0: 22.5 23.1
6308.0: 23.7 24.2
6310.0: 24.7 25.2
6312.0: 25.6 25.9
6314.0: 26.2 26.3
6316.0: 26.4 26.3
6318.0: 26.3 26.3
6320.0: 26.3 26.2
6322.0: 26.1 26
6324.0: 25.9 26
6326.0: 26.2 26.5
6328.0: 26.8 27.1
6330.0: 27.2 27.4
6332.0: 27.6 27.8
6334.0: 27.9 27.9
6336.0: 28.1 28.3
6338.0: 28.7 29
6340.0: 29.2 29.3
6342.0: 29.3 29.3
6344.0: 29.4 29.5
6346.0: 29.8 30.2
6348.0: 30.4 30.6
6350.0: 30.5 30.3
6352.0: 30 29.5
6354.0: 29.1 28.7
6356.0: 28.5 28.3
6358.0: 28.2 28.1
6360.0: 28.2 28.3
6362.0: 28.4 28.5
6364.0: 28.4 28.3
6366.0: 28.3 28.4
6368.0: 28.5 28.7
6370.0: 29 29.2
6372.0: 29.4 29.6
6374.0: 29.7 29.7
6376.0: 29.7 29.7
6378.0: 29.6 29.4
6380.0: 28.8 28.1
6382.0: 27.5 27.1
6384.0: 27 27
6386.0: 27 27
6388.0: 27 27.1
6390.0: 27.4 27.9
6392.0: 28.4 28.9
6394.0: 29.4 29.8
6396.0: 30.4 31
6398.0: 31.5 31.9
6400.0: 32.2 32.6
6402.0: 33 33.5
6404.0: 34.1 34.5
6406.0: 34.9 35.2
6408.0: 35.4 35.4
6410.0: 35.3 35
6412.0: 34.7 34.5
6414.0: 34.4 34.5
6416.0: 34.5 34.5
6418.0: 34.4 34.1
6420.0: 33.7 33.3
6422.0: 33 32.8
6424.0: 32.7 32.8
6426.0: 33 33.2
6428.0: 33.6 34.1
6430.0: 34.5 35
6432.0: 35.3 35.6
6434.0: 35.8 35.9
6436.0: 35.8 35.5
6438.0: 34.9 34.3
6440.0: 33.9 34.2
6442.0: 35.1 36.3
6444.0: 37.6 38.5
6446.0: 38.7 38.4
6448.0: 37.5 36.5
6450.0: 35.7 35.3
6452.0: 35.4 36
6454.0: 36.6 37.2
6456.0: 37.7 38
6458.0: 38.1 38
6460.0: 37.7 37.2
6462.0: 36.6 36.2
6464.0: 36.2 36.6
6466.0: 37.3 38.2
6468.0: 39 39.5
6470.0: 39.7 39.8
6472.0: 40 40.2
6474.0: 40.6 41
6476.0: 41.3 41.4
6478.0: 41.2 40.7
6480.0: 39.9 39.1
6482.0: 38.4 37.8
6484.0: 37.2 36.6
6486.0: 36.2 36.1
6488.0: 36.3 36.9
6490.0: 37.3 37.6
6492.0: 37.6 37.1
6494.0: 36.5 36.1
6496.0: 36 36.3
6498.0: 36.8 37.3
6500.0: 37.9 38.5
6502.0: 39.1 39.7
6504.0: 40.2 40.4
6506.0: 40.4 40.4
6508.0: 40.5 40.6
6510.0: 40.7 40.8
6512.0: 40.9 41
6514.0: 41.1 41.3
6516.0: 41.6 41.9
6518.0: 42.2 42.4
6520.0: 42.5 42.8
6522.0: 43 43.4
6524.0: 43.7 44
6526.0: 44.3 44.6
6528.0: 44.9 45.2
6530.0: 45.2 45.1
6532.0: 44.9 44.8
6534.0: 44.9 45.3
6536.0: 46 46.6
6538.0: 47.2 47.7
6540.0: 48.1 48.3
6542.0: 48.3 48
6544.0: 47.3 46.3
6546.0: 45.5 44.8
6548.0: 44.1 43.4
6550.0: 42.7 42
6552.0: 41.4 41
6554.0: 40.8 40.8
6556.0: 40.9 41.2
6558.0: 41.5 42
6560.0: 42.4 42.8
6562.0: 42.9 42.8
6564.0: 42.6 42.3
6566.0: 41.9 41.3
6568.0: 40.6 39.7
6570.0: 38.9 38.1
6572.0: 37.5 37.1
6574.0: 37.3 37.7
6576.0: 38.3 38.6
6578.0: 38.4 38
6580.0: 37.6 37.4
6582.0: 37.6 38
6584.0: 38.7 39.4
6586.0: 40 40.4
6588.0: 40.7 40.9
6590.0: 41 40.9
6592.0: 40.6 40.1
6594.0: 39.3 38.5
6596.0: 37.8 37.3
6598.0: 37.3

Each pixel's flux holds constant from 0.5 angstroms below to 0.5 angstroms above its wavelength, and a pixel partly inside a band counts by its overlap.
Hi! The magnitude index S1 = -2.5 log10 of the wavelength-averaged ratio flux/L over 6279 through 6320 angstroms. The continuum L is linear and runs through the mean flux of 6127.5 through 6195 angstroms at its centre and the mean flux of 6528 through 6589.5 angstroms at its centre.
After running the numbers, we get 0.28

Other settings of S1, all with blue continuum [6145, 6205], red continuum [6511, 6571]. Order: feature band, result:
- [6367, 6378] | 0.09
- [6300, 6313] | 0.19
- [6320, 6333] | 0.08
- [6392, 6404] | 0.08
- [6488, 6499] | 0.09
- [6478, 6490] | 0.05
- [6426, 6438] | 0.03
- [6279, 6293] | 0.31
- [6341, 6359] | 0.03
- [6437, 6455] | 0.02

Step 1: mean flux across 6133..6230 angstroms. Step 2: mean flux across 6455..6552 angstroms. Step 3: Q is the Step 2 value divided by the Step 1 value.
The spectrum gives 2.2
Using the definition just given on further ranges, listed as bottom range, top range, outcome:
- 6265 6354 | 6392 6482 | 1.50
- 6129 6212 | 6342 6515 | 1.72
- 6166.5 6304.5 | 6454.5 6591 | 2.45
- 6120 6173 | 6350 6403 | 1.24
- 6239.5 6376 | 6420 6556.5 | 1.71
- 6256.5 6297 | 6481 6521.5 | 2.11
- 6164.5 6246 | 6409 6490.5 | 2.39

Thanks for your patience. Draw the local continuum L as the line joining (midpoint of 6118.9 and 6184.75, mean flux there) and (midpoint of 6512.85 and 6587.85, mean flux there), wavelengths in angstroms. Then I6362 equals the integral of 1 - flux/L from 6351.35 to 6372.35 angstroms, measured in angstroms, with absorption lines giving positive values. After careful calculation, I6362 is 2.71 angstroms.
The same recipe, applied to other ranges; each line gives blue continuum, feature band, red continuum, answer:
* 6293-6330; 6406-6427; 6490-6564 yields -0.8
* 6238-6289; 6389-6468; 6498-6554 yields -2.9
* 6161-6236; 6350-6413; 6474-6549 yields 1.6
